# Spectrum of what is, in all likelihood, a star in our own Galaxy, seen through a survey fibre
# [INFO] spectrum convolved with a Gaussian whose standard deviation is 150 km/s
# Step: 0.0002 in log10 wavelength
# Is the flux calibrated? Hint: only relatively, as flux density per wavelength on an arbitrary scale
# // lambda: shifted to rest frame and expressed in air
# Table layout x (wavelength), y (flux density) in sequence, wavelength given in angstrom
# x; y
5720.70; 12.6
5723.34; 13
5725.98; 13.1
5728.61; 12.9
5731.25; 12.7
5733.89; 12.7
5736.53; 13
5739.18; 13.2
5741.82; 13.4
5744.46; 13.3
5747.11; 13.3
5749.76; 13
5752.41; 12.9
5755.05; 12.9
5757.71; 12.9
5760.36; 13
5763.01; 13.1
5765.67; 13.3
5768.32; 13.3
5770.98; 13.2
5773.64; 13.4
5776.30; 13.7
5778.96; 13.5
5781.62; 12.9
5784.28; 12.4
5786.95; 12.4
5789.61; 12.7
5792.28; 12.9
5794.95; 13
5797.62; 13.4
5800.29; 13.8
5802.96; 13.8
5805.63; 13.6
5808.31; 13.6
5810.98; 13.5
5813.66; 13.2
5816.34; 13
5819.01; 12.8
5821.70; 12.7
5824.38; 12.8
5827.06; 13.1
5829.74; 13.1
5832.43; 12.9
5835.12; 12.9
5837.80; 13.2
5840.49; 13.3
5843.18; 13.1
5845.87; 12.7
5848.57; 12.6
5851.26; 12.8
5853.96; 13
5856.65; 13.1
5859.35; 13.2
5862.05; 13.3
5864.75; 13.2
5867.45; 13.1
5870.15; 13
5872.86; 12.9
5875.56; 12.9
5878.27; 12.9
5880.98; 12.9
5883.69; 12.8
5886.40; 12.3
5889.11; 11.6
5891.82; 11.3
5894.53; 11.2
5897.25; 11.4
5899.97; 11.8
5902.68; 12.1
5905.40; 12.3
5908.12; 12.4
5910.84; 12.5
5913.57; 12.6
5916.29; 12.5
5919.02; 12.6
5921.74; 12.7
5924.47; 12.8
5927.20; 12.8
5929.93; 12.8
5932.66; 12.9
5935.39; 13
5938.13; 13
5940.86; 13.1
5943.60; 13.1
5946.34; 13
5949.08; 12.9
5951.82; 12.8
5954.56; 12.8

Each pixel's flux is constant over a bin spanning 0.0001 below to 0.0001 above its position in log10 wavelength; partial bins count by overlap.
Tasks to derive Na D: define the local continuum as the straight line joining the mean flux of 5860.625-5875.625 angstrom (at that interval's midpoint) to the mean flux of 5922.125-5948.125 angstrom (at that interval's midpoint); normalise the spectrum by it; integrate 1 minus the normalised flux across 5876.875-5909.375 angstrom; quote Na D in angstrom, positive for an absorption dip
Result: 2.4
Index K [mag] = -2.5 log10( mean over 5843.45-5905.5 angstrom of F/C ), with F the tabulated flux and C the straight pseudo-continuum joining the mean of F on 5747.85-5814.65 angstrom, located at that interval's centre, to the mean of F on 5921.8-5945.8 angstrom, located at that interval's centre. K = 0.04 mag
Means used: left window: 13.2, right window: 12.9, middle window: 12.6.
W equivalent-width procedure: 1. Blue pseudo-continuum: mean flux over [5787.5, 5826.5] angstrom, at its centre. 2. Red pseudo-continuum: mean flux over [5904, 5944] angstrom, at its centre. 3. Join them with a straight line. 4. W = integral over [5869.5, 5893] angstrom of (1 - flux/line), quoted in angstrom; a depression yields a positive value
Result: 0.7 angstrom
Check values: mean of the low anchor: 13.2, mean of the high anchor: 12.7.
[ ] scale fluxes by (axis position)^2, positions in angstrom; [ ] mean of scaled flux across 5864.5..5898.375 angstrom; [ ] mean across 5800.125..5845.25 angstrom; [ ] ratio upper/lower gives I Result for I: 1.0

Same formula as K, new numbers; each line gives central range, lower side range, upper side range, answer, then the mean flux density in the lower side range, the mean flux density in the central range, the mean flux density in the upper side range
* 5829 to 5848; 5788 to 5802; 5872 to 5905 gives -0.026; 13.2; 13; 12.2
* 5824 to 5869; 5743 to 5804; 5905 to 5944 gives -0.007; 13.1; 13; 12.7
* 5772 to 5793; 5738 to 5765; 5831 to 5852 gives 0.005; 13.1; 13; 12.9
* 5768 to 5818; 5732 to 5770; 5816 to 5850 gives -0.018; 13.1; 13.2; 12.9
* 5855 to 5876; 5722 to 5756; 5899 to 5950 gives -0.025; 13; 13.1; 12.7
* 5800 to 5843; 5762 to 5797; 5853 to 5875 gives -0.009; 13.1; 13.2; 13.1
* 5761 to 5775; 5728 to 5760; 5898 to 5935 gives -0.025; 13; 13.2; 12.5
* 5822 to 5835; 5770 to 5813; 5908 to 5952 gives 0.015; 13.2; 12.9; 12.8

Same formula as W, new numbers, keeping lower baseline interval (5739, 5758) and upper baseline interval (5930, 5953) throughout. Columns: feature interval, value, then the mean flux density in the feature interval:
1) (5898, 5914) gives 0.9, 12.2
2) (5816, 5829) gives 0.2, 12.9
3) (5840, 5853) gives 0.2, 12.9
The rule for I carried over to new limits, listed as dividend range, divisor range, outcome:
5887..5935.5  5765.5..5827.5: 0.97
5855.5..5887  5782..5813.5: 1.01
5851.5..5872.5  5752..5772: 1.04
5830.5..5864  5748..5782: 1.02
